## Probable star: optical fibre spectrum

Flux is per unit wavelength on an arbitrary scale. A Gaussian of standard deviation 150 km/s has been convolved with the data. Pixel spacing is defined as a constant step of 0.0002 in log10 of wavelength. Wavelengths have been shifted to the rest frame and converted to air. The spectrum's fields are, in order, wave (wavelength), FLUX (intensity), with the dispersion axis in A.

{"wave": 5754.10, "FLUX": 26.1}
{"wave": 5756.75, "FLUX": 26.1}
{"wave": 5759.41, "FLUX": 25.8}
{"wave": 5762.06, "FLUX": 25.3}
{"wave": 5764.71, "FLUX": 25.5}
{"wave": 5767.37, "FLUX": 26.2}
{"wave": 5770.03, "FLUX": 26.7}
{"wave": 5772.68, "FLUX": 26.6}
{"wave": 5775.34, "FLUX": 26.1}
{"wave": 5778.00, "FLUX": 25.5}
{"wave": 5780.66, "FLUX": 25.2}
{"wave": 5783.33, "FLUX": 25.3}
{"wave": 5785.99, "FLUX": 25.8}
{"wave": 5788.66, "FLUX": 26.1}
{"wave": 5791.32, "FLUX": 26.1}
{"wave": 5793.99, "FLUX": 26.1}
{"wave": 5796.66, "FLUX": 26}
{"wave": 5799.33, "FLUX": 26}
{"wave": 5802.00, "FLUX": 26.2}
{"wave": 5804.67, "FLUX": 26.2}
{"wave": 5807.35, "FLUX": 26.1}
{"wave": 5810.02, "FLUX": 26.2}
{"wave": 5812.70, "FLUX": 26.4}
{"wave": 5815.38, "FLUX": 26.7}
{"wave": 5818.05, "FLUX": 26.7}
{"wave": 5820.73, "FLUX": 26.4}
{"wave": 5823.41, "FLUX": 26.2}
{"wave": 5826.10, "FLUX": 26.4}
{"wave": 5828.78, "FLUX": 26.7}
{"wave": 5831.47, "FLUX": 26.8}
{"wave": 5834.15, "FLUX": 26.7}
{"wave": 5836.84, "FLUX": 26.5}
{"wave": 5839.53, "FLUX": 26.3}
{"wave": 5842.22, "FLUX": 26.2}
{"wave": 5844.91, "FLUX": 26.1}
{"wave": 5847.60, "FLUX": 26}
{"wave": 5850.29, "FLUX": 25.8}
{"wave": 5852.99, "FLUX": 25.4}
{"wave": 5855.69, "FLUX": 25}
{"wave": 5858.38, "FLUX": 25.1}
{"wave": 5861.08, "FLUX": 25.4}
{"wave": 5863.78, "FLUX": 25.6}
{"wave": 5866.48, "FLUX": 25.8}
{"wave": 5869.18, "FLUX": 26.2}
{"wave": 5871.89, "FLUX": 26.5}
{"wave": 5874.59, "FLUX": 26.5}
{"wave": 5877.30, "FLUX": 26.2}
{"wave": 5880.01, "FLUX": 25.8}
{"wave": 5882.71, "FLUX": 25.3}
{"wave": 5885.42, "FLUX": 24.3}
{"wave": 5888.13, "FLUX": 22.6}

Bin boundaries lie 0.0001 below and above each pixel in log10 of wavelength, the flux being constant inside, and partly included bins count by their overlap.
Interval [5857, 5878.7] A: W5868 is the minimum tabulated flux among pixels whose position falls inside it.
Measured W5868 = 25.1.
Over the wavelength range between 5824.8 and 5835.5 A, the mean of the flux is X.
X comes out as 26.7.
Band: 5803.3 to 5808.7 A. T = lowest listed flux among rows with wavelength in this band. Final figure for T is 26.1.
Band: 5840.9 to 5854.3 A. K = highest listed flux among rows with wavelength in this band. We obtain 26.2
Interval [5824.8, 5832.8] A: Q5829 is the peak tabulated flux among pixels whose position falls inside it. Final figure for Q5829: 26.8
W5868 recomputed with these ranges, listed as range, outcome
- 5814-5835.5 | 26.2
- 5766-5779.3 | 25.5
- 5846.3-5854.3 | 25.4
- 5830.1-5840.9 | 26.3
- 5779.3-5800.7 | 25.2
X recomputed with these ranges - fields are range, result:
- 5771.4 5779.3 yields 26.1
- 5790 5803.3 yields 26.1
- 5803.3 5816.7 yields 26.3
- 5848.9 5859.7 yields 25.3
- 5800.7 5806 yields 26.2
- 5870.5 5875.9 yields 26.5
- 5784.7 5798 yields 26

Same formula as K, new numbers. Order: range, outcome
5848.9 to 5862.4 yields 25.8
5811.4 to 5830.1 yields 26.7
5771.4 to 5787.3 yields 26.6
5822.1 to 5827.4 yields 26.4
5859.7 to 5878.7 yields 26.5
